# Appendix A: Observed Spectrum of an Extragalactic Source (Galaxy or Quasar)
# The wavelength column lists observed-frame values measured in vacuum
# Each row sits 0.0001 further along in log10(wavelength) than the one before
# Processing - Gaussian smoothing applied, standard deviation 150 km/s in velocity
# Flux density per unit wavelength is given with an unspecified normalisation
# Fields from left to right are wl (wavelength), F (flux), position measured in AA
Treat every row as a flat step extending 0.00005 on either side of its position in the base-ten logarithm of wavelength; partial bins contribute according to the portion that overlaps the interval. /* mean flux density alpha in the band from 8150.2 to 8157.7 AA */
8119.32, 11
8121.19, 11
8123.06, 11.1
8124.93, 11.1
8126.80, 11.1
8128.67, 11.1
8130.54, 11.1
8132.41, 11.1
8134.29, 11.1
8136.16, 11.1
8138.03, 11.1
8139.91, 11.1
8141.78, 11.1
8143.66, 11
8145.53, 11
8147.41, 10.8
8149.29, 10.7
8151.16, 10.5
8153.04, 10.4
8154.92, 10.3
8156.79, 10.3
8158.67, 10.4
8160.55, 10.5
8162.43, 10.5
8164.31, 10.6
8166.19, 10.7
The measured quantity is 10.4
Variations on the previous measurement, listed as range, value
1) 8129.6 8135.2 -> 11.1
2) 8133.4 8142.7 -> 11.1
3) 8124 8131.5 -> 11.1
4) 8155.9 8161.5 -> 10.4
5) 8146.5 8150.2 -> 10.7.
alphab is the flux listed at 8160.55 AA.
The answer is 10.5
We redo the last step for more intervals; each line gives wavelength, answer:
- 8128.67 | 11.1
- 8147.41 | 10.8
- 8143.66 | 11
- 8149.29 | 10.7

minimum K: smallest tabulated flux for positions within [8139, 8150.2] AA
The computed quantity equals 10.7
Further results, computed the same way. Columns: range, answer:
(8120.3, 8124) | 11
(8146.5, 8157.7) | 10.3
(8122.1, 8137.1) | 11.1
